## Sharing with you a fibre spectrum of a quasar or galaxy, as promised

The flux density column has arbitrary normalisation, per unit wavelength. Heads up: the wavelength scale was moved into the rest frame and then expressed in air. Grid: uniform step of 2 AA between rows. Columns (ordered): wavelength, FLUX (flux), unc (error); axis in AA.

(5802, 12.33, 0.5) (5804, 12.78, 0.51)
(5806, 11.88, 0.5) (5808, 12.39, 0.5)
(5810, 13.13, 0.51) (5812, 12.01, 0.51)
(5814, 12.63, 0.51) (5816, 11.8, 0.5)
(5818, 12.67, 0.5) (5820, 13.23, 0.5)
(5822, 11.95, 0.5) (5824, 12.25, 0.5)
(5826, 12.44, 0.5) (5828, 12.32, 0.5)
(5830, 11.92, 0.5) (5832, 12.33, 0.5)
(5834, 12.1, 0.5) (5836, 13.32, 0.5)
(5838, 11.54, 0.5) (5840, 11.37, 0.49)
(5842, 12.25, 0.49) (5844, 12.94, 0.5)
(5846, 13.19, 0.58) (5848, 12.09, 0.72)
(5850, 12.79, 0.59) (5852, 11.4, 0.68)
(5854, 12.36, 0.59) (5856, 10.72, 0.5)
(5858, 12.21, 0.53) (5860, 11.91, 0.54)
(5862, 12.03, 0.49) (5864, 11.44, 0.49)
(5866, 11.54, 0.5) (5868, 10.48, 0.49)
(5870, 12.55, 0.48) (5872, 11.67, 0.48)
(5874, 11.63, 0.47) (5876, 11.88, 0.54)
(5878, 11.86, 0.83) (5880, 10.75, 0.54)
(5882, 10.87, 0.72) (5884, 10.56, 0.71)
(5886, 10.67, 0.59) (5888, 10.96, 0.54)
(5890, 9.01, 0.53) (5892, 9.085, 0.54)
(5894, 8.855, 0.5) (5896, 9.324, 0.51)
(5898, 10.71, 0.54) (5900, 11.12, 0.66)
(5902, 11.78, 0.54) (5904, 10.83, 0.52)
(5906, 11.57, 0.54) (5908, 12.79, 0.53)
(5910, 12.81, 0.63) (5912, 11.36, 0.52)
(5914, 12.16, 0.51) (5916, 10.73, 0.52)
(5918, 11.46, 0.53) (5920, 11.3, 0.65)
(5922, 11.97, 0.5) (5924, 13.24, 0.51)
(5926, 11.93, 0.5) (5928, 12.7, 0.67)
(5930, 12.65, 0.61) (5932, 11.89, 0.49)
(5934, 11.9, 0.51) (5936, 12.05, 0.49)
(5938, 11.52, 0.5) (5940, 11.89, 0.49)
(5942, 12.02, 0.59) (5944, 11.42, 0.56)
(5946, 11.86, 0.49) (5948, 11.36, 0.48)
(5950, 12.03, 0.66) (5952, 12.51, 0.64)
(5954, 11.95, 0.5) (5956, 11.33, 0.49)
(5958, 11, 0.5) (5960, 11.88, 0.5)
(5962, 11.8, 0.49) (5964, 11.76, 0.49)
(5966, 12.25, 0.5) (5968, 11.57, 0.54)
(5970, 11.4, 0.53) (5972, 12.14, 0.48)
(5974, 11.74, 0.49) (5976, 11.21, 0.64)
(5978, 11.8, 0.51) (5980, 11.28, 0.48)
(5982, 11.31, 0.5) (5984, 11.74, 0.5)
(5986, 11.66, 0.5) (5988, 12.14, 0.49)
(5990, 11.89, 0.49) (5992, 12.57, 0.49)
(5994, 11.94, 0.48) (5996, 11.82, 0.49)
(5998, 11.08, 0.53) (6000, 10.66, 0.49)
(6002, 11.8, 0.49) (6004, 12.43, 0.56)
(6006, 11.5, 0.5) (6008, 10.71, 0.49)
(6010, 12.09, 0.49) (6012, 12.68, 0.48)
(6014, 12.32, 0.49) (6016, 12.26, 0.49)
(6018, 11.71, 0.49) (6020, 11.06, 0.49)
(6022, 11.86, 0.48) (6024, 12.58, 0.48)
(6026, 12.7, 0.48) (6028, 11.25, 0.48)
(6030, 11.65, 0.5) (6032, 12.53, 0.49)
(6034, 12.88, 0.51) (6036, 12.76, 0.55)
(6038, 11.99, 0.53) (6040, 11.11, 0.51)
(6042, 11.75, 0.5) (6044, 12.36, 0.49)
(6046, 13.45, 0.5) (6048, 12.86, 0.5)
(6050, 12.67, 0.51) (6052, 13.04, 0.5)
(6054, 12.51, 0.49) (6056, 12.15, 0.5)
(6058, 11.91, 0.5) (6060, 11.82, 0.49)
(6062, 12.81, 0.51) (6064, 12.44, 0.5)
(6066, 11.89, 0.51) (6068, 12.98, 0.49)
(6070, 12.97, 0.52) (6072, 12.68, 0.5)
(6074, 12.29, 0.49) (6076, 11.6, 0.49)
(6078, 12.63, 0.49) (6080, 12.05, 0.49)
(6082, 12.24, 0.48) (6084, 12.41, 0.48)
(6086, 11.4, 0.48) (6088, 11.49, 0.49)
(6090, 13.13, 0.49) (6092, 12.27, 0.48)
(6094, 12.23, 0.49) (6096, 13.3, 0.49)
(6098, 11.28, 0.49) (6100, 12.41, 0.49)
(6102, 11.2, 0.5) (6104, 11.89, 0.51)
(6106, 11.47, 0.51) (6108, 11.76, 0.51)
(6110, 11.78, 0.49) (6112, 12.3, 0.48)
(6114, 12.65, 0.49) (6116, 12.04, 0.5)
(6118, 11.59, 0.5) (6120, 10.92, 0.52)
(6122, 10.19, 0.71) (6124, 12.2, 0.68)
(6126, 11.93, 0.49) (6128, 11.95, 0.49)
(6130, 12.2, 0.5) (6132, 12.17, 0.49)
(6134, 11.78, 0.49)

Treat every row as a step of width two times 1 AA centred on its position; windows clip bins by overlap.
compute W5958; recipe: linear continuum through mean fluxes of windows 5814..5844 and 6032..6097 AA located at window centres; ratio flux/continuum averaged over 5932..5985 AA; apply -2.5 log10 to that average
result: 0.055 mag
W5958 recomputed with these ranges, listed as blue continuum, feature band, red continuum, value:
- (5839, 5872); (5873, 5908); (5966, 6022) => 0.11 mag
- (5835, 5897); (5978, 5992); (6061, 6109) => 0.01 mag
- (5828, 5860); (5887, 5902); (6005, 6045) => 0.21 mag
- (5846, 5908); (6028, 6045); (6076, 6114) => -0.02 mag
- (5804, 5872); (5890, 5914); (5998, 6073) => 0.12 mag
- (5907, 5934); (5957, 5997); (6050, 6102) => 0.04 mag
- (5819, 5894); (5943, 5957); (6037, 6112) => 0.01 mag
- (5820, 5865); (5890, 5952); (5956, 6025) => 0.04 mag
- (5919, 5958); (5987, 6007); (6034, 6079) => 0.04 mag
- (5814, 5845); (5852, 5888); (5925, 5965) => 0.06 mag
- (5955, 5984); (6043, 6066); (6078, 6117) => -0.05 mag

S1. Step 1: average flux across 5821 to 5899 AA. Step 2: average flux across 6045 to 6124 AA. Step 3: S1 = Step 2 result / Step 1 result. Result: 1.1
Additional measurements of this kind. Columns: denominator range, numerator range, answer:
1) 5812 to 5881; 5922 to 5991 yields 0.98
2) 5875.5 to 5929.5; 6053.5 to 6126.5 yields 1.08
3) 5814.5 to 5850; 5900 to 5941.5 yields 0.96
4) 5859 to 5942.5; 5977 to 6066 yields 1.05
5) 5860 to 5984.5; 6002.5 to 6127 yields 1.05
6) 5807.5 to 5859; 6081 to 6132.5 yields 0.97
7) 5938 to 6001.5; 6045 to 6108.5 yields 1.05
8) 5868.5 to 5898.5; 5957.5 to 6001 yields 1.09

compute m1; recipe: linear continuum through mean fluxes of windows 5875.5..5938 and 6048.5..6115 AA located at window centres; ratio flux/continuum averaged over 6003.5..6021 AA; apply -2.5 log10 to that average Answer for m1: 0.00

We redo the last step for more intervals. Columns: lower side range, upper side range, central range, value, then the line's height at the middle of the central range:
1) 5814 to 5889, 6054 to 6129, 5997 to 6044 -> 0.01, 12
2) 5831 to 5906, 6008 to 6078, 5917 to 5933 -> -0.04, 11.7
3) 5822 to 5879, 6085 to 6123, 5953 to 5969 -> 0.02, 11.9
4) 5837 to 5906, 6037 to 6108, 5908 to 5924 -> -0.03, 11.5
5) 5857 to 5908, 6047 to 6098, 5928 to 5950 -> -0.04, 11.4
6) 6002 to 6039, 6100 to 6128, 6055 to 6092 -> -0.04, 11.9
